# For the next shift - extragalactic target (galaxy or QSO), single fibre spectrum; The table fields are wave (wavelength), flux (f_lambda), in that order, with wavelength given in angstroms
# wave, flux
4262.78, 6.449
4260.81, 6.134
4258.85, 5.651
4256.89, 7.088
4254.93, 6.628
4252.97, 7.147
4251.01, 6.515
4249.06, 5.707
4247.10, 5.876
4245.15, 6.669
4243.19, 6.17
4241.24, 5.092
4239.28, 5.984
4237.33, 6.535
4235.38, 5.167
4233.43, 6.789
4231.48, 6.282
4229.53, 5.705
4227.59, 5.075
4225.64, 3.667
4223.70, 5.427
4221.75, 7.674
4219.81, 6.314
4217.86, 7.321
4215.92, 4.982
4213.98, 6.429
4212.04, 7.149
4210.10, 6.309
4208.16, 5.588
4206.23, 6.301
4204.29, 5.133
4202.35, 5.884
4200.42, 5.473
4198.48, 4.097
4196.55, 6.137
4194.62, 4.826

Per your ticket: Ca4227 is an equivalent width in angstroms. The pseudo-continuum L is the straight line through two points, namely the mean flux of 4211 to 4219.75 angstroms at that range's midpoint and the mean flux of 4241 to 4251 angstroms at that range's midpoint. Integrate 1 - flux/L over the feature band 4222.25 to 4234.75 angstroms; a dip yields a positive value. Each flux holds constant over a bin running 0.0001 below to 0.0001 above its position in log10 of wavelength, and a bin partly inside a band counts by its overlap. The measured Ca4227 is 1.39 angstroms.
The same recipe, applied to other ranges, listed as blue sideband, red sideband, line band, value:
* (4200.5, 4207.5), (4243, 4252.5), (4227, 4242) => 0.6 angstroms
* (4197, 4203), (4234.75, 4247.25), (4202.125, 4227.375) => -2.4 angstroms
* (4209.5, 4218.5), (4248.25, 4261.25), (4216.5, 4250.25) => 2.4 angstroms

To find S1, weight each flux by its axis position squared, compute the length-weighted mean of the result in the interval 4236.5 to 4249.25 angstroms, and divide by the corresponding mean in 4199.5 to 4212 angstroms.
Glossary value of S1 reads 1.04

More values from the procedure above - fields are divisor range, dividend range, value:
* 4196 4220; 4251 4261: 1.13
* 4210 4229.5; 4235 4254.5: 1.03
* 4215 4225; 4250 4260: 1.07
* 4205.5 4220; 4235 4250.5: 0.96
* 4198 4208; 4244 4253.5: 1.19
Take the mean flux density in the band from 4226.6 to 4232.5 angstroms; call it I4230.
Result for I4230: 5.69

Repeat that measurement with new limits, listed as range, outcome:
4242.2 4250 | 6.11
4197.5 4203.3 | 5.15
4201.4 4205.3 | 5.5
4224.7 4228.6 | 4.4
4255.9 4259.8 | 6.38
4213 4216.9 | 5.72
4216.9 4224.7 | 6.67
